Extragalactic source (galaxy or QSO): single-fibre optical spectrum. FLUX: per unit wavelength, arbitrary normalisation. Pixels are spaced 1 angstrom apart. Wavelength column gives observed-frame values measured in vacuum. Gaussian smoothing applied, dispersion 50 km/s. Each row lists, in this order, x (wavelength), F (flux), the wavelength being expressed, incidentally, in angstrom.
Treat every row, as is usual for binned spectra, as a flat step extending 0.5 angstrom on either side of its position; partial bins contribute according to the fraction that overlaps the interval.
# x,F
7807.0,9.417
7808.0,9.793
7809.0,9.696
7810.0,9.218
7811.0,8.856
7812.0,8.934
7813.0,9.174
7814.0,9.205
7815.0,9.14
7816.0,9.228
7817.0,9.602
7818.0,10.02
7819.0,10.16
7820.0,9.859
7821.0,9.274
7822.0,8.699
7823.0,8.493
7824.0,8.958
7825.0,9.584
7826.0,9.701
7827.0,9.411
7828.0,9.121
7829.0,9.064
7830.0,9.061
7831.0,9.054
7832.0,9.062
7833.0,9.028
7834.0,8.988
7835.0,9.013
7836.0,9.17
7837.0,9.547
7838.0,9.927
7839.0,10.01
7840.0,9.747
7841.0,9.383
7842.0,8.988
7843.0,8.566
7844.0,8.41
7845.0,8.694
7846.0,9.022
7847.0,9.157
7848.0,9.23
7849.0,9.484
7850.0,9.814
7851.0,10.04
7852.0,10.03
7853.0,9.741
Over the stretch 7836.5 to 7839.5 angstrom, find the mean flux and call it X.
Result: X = 9.83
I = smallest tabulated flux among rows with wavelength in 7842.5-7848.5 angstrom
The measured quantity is 8.41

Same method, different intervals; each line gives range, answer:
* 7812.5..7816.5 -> 9.14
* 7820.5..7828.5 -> 8.493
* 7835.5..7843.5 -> 8.566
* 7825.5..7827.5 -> 9.411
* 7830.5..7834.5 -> 8.988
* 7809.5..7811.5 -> 8.856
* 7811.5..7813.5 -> 8.934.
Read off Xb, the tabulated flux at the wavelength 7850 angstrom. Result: 9.814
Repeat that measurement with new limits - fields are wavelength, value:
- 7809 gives 9.696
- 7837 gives 9.547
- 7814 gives 9.205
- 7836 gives 9.17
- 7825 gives 9.584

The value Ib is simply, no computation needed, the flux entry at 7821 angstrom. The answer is 9.274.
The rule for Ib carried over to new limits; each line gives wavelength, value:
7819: 10.16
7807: 9.417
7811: 8.856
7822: 8.699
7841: 9.383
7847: 9.157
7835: 9.013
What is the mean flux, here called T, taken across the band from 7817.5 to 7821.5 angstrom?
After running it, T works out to 9.83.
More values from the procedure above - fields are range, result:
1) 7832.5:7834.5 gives 9.01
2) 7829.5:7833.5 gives 9.05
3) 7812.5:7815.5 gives 9.17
